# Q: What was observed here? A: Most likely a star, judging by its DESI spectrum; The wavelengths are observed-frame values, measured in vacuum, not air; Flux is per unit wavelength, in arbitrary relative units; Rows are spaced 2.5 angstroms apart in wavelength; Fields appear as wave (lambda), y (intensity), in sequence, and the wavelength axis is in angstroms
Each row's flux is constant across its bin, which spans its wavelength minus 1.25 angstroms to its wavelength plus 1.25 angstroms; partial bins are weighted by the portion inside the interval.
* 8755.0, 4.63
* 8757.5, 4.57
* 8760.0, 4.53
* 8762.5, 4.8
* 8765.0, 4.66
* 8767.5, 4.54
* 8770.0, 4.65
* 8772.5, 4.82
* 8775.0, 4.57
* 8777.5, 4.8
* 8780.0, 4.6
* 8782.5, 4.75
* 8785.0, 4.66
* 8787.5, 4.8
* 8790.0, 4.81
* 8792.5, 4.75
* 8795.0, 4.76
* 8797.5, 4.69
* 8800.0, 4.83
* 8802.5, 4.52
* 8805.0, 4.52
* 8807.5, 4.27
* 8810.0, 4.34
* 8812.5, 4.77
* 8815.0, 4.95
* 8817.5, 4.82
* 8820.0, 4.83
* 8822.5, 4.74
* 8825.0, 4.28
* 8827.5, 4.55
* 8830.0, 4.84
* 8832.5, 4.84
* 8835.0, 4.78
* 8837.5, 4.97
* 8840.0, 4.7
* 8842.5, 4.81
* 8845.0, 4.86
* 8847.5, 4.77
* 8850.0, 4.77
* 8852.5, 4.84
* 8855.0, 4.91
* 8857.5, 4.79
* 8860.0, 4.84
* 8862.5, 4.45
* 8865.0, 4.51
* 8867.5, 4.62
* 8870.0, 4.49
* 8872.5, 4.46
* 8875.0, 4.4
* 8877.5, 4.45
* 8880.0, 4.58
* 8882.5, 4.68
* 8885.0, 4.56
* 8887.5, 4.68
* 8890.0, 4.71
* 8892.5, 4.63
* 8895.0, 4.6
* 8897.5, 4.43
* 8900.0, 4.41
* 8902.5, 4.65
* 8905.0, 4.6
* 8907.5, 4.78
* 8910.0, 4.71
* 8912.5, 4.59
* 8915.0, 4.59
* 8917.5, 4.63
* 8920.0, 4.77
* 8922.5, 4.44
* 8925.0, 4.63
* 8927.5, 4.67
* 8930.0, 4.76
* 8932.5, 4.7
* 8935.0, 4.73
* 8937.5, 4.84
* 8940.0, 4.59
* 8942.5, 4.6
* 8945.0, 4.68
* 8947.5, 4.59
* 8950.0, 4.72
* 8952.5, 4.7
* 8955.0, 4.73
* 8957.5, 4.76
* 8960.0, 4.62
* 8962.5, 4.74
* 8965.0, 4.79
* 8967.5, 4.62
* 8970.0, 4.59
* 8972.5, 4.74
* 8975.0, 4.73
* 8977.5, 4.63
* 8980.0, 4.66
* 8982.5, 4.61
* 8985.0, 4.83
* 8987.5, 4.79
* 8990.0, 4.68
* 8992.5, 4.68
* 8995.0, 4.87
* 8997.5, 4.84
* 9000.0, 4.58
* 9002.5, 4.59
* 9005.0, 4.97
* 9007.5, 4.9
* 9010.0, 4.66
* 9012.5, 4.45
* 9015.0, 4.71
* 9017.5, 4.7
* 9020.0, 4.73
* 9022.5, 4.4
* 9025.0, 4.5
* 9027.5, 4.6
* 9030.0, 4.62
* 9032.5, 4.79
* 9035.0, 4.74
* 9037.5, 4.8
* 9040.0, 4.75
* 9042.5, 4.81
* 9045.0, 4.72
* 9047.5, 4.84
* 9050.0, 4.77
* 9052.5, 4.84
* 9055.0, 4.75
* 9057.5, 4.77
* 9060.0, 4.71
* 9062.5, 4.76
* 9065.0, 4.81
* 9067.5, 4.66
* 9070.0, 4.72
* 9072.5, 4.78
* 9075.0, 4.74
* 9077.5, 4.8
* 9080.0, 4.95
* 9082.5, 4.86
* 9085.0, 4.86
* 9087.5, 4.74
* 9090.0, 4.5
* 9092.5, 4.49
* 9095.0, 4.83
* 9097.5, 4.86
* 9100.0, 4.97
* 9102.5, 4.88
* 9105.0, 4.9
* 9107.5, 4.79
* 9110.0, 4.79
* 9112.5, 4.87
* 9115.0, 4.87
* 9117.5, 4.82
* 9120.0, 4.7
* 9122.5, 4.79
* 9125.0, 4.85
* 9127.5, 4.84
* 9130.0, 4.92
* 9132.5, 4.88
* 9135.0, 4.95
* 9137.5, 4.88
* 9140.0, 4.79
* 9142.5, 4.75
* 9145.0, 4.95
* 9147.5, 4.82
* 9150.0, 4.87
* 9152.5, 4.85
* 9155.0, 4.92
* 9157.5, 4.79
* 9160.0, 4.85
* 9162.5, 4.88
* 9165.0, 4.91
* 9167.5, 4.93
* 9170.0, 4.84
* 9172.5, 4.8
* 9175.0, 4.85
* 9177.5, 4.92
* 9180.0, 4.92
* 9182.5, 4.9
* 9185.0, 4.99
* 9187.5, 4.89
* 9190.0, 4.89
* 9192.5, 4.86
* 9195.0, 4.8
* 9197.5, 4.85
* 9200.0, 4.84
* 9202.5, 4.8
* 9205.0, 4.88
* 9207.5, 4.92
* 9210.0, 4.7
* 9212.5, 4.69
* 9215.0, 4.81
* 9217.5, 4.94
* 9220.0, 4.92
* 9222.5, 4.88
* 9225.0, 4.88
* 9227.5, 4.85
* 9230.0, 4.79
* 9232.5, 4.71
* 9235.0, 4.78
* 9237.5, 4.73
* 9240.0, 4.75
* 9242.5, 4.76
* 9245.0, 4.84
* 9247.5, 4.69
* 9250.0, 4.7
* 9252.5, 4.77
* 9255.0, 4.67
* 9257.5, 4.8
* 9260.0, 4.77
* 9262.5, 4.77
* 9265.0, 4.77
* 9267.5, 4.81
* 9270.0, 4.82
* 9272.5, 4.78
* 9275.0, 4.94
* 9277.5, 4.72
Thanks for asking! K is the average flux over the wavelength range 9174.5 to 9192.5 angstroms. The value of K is 4.91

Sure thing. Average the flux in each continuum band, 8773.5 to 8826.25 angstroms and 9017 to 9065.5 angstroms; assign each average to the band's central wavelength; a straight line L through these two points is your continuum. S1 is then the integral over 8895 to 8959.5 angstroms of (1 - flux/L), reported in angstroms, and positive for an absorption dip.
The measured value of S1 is 0.6 angstroms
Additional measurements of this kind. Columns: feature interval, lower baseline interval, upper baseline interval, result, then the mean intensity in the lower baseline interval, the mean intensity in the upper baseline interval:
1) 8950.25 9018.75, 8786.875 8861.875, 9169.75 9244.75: 0.9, 4.73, 4.84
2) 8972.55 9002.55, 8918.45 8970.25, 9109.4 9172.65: 0.0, 4.68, 4.85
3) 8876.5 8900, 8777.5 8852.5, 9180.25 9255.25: 0.7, 4.71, 4.82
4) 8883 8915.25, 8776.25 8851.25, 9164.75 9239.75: 0.9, 4.71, 4.85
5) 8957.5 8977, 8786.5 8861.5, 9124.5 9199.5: 0.4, 4.73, 4.87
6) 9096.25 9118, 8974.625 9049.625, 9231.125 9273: -0.6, 4.71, 4.76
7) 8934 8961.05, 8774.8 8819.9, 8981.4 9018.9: 0.2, 4.68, 4.72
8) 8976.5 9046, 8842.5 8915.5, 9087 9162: 0.6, 4.64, 4.83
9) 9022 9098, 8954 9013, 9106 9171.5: 0.7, 4.71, 4.85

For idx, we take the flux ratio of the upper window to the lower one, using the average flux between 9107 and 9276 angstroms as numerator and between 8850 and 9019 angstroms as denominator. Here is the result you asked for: 1.04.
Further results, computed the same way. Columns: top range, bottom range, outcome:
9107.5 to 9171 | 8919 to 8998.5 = 1.03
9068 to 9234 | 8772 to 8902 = 1.04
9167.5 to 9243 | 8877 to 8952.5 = 1.04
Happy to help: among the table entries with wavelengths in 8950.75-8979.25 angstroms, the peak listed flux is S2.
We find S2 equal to 4.79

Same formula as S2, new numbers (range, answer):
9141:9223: 4.99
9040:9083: 4.95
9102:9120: 4.9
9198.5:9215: 4.92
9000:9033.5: 4.97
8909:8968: 4.84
